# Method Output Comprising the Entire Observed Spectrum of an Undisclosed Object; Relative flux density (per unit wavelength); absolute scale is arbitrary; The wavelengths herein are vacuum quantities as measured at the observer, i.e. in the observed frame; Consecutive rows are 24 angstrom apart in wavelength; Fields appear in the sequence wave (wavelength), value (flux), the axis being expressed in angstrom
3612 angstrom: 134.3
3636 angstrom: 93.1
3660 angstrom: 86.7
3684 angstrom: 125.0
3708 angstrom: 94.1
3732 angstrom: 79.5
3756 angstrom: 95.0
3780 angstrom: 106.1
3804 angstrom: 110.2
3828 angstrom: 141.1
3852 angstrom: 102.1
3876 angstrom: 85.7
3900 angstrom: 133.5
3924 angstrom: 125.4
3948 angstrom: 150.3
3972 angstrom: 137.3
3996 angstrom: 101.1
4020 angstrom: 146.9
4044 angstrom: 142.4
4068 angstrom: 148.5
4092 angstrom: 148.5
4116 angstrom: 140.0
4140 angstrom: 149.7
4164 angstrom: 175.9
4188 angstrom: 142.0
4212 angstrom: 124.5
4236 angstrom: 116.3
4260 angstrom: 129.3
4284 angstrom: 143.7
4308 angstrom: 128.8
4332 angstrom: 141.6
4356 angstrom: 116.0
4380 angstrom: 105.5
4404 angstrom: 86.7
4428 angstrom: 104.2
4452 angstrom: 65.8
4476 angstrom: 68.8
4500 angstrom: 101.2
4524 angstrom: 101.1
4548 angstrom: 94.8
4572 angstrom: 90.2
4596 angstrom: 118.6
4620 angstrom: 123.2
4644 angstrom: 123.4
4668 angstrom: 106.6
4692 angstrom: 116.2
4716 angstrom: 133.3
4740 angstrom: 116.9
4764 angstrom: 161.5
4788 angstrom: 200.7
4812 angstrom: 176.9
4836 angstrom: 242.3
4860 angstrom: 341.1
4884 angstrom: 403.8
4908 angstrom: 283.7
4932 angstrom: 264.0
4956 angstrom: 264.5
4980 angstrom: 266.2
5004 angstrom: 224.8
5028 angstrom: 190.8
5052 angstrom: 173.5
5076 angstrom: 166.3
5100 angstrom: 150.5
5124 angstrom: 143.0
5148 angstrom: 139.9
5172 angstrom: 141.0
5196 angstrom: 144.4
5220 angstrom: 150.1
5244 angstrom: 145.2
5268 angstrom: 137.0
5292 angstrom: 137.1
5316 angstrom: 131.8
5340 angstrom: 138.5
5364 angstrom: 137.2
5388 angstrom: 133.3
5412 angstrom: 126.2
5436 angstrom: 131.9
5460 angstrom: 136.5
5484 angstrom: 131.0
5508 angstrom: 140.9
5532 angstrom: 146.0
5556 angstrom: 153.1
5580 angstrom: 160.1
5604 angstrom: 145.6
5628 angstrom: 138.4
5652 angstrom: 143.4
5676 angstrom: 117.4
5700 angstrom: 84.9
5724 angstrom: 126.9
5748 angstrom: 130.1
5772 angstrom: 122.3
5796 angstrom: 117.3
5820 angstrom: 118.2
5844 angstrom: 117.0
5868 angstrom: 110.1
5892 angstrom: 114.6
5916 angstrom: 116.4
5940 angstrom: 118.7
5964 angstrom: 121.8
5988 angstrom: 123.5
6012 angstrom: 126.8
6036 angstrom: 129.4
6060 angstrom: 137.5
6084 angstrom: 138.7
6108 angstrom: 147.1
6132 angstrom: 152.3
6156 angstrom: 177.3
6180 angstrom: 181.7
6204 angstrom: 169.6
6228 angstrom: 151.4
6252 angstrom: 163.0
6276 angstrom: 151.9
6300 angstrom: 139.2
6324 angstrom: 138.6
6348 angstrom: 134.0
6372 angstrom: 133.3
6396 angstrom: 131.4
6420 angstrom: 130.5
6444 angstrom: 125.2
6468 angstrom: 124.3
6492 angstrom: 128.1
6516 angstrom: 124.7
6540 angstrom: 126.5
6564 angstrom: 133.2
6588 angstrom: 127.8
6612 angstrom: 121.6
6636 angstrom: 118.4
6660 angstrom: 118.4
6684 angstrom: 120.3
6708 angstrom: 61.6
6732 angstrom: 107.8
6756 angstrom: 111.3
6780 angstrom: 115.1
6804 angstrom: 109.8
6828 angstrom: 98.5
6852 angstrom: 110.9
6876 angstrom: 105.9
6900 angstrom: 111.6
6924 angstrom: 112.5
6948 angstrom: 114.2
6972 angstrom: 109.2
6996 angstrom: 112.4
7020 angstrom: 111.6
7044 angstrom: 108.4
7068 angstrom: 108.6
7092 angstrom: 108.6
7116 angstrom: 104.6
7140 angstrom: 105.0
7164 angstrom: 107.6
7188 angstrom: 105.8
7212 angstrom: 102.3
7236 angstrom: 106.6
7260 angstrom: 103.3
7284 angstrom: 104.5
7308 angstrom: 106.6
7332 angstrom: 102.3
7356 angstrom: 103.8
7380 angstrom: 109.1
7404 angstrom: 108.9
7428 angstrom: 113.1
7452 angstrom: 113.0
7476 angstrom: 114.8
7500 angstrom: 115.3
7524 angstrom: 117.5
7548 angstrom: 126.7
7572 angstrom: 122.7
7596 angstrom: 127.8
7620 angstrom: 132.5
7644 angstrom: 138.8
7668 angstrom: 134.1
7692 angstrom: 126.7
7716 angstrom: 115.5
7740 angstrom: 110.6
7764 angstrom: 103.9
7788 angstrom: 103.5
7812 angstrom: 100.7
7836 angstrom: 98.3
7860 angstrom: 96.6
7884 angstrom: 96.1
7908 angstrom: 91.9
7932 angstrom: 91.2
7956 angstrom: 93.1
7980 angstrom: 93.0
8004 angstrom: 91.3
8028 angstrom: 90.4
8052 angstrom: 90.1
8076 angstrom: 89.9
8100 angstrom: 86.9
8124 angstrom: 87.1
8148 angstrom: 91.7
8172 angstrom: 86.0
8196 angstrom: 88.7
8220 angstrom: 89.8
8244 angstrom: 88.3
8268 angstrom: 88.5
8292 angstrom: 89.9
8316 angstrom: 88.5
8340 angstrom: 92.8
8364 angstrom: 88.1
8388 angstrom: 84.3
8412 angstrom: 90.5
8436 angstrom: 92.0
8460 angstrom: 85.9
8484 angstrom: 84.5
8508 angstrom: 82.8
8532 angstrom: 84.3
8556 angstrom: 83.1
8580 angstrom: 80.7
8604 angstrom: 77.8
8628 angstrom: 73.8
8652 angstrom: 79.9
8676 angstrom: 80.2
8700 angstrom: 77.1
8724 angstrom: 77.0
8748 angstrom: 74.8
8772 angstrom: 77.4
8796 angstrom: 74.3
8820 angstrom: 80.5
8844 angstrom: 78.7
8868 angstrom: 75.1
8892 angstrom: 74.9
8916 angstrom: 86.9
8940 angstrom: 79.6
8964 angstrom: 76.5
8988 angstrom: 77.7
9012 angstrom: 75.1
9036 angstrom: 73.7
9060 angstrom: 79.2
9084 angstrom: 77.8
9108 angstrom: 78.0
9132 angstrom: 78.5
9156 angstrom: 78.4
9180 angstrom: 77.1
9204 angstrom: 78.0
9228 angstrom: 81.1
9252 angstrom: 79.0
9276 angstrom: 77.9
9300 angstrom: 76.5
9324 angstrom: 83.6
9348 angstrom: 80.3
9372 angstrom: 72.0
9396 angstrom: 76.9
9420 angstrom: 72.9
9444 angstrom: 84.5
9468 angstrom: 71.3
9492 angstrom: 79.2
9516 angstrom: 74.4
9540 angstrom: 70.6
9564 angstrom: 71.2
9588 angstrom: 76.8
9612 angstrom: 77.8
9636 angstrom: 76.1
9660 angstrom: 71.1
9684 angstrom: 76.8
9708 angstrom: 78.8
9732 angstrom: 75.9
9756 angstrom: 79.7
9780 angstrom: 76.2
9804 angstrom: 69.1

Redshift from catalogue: 2.980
